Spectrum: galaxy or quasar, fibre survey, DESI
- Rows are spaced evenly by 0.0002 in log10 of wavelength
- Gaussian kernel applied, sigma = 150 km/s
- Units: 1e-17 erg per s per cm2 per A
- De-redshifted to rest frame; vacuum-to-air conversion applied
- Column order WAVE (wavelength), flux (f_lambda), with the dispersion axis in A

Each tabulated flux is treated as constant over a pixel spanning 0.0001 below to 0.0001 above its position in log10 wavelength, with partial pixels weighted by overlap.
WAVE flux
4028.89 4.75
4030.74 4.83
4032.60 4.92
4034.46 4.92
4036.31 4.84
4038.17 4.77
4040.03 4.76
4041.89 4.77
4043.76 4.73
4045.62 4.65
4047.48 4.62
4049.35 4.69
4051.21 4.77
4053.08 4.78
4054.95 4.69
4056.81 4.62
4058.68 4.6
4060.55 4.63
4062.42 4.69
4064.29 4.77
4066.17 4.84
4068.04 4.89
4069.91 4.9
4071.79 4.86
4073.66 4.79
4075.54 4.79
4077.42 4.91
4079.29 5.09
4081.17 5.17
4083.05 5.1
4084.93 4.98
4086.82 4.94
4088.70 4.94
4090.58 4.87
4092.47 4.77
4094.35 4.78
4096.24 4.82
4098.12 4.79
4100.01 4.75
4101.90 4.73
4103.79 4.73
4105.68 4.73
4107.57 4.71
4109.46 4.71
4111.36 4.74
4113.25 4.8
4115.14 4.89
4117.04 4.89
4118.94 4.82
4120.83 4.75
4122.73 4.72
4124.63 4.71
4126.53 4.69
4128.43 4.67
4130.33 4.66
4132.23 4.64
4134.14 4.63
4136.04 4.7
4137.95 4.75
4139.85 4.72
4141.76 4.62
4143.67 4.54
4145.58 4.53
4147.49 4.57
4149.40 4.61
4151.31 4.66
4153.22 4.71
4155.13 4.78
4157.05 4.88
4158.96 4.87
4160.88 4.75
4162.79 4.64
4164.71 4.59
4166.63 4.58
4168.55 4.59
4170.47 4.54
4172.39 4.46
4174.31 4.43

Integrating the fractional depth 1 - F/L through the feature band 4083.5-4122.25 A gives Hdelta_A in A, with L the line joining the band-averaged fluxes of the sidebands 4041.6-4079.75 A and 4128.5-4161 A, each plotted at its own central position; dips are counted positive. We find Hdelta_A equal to -0.7 A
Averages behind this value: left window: 4.76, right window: 4.68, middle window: 4.81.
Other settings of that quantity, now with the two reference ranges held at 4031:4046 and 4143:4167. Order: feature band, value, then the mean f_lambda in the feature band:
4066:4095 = -1.0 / 4.92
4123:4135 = 0.1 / 4.67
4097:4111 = 0.0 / 4.74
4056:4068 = 0.2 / 4.71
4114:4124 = -0.2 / 4.81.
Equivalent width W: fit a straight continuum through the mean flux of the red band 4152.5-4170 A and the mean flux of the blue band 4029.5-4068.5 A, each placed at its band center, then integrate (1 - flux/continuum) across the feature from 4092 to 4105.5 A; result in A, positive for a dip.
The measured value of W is -0.1 A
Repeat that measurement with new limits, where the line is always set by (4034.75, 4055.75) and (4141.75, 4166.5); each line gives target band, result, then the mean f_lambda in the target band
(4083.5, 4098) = -0.5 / 4.87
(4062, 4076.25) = -0.3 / 4.82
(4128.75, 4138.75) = 0.0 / 4.67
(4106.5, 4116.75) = -0.2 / 4.78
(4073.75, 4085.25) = -0.7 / 4.99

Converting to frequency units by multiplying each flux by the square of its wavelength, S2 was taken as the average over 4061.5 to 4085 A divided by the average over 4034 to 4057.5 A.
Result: 1.0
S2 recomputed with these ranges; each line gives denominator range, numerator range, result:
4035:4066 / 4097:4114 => 1.03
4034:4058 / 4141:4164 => 1.04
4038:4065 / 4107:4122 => 1.05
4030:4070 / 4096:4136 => 1.03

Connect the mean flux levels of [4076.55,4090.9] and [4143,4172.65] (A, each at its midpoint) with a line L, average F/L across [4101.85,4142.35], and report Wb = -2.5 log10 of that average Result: 0.02 mag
